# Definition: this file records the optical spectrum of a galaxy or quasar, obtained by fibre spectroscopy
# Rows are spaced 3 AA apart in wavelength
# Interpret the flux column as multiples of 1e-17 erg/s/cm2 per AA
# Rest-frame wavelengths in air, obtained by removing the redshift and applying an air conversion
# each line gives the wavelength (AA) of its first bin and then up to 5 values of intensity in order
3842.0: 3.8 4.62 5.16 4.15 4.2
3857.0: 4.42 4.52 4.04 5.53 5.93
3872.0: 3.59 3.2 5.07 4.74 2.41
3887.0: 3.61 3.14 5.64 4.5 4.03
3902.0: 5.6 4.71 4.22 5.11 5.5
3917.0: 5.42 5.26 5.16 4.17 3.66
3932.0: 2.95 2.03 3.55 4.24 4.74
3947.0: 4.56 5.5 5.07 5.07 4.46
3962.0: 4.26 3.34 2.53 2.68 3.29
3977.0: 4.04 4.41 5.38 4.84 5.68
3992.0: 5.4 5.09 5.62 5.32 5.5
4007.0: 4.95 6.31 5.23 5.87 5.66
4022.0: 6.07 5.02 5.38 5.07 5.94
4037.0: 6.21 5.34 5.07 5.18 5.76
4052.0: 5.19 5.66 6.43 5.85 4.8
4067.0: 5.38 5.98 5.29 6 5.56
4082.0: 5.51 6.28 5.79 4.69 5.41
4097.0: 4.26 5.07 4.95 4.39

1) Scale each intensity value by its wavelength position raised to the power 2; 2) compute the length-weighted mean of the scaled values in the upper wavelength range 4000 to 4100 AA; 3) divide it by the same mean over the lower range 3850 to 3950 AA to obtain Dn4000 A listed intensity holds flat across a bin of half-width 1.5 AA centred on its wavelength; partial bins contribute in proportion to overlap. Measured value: 1.4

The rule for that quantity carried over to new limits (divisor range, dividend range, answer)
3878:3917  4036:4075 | 1.33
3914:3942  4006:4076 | 1.43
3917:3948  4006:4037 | 1.43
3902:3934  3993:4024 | 1.26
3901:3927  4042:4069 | 1.18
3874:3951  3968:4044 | 1.24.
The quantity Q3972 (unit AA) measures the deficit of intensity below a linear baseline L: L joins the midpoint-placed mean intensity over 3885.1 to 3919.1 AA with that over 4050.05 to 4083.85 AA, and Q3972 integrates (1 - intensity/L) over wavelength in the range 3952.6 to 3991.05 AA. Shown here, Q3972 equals 6.38 AA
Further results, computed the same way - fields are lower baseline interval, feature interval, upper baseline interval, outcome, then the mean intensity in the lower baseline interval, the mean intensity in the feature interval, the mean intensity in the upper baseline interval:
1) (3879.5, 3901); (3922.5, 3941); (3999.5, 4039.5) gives 4.0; 4.05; 3.55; 5.57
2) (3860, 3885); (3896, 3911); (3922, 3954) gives -1.5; 4.36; 4.67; 4.12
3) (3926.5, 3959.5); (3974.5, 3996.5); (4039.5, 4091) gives -1.2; 4.16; 4.9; 5.57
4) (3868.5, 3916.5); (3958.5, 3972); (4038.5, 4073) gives 4.1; 4.43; 3.41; 5.5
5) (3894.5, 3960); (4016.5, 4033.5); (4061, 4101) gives -1.4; 4.52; 5.49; 5.41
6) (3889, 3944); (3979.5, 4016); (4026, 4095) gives -2.2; 4.4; 5.36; 5.55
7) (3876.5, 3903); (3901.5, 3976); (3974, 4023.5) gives 6.9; 4.28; 4.26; 5.27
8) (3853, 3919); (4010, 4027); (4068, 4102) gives -1.7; 4.51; 5.63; 5.43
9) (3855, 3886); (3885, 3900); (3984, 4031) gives 1.3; 4.33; 4.13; 5.45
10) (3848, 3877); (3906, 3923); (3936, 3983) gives -3.2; 4.45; 5.1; 4.13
